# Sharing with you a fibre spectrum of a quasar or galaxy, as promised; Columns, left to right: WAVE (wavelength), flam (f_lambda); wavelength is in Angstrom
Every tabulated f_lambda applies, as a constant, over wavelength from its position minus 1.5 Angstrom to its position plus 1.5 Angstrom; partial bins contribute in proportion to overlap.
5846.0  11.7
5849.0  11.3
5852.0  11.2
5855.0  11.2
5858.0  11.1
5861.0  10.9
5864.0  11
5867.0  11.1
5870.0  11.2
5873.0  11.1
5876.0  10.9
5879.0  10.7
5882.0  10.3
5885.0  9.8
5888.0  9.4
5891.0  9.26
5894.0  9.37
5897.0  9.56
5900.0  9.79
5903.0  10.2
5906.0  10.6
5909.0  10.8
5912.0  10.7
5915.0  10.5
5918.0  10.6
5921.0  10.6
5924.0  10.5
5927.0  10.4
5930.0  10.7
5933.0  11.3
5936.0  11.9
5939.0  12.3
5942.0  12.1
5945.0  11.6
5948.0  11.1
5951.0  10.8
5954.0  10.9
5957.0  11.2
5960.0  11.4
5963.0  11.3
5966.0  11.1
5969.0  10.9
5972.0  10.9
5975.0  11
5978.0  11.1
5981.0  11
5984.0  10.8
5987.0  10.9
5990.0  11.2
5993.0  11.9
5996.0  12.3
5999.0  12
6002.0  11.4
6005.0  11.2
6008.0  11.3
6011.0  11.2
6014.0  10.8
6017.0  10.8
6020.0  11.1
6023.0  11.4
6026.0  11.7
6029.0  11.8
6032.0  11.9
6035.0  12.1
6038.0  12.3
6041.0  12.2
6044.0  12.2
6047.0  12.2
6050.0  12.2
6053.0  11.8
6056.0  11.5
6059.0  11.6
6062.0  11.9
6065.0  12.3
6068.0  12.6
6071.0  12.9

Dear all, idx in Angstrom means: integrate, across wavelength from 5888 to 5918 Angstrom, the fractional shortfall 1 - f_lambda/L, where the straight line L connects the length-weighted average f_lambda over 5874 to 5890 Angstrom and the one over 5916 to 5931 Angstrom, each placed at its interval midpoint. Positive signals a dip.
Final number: 0.90 Angstrom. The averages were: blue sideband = 10.2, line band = 10.1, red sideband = 10.6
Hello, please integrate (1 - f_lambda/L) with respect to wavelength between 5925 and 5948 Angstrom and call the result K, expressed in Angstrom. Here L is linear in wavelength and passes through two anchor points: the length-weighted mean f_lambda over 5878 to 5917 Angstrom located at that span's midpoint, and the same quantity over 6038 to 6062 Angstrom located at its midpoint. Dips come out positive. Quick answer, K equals -1.88 Angstrom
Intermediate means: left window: 10.1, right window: 12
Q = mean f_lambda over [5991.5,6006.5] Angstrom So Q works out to 11.8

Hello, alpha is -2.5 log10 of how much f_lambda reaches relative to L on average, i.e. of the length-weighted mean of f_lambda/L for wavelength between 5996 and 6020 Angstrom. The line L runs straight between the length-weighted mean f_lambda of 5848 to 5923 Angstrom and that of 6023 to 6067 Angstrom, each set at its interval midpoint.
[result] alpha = 0.031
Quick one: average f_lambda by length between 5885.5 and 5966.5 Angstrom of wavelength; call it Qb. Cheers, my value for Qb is 10.7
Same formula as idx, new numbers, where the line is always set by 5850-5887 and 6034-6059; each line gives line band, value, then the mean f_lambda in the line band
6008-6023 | 1.0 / 11.1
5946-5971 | 0.8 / 11.1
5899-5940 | 1.6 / 10.8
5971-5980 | 0.4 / 11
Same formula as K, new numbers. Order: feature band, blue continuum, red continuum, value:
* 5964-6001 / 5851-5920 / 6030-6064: 0.4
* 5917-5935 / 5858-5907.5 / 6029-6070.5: 0.1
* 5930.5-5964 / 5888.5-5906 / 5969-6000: -2.6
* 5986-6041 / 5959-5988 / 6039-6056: 0.3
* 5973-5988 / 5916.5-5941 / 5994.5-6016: 0.5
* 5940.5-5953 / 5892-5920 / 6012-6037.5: -0.9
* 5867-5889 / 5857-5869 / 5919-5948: 1.0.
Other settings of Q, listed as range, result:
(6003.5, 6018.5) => 11.1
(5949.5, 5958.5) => 11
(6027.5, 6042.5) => 12.1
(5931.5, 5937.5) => 11.6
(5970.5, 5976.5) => 11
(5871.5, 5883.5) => 10.8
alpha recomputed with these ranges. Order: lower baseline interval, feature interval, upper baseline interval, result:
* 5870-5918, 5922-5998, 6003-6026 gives -0.048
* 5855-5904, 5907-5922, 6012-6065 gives 0.004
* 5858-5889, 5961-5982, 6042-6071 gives 0.037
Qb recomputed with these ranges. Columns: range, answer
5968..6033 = 11.3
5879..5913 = 10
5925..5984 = 11.2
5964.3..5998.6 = 11.2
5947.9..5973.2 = 11.1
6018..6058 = 11.9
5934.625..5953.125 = 11.6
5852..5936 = 10.5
